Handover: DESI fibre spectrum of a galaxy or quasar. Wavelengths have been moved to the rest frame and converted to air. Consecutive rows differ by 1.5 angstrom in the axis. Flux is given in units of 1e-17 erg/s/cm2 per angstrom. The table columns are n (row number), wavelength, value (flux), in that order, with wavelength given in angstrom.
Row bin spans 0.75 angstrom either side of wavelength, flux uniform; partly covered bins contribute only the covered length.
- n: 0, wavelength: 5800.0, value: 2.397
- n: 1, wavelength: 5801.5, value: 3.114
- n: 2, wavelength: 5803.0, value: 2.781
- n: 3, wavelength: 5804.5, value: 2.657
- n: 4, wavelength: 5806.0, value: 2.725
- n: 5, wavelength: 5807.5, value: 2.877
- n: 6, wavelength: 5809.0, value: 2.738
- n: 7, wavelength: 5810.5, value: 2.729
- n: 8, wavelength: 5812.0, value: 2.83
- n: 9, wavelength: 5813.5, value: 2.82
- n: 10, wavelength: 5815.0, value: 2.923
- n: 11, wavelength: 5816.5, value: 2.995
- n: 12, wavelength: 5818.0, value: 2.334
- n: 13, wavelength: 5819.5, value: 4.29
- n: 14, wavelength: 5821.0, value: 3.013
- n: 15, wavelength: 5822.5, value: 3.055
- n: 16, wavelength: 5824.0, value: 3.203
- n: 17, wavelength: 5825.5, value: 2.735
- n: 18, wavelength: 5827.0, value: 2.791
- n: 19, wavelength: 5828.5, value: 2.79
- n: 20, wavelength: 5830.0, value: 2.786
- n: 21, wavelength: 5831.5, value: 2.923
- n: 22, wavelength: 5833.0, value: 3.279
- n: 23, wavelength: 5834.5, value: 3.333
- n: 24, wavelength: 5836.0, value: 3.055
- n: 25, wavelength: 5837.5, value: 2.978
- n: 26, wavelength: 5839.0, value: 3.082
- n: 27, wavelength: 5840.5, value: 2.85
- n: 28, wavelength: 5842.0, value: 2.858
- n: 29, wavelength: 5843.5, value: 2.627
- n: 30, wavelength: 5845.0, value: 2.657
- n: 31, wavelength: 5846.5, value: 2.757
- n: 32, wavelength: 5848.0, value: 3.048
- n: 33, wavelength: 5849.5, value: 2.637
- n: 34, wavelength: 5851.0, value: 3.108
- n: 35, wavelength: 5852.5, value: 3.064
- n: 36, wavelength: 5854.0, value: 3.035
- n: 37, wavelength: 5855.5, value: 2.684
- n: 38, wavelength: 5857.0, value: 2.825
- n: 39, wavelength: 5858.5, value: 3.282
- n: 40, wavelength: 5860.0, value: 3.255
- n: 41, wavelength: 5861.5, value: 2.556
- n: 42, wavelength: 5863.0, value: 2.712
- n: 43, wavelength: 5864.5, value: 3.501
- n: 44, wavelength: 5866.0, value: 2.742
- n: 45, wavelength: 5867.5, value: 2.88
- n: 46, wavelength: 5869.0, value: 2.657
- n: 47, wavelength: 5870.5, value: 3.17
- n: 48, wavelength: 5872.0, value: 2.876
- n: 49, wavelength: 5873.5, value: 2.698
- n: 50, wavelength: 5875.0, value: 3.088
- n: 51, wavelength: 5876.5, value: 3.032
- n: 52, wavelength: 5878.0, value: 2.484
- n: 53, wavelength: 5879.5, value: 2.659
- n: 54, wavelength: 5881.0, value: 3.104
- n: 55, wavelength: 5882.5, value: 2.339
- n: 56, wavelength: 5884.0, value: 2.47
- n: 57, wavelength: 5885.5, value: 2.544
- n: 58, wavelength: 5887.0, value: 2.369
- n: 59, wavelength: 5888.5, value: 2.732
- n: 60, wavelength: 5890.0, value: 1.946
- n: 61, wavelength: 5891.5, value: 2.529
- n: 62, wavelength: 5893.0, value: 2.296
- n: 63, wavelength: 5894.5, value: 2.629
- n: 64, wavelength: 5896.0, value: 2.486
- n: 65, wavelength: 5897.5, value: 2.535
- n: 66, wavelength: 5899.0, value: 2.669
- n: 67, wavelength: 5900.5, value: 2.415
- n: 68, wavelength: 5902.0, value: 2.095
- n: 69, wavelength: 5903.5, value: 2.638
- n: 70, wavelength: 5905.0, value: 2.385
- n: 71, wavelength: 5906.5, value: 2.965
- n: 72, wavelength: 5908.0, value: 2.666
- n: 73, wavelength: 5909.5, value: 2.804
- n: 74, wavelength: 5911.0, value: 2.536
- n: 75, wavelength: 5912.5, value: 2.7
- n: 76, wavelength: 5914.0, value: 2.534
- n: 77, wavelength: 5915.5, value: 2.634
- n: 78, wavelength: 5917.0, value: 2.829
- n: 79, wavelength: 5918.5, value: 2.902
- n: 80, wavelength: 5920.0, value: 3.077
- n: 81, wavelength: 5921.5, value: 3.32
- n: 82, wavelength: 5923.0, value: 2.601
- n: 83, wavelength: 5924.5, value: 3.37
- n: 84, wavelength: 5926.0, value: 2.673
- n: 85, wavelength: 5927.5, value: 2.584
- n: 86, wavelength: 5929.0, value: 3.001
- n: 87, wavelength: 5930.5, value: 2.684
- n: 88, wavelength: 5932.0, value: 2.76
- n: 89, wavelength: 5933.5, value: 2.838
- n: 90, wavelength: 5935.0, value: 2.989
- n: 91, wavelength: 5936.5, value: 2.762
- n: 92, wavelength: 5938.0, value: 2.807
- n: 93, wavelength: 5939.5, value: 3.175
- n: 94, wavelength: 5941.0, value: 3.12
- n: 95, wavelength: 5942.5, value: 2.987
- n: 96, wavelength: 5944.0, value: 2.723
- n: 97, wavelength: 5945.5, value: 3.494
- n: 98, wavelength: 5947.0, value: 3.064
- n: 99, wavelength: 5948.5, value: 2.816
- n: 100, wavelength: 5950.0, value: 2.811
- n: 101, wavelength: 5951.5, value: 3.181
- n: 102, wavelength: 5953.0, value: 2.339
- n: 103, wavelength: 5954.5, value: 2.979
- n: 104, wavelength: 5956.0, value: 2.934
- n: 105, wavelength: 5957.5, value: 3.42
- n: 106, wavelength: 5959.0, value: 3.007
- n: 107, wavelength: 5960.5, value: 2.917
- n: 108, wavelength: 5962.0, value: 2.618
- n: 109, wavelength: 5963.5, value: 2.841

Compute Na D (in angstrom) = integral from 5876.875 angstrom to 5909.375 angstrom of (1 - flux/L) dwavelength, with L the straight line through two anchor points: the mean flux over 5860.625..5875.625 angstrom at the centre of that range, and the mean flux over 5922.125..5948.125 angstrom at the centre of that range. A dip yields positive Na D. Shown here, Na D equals 4.1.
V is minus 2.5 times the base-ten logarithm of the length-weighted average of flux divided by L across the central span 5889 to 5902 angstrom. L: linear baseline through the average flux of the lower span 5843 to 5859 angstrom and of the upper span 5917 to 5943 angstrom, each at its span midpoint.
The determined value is 0.20 mag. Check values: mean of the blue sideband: 2.88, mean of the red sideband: 2.92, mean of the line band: 2.42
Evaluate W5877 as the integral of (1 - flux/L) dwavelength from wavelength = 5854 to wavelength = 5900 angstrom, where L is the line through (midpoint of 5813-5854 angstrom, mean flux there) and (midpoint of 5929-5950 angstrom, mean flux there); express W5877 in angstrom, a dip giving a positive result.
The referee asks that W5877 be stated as 3.5 angstrom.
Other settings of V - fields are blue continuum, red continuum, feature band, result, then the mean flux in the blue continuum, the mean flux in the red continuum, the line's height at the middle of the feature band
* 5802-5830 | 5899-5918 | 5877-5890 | 0.05 mag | 2.9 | 2.61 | 2.69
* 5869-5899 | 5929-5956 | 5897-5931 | 0.02 mag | 2.63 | 2.92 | 2.78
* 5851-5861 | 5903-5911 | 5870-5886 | 0.04 mag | 3.02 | 2.68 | 2.87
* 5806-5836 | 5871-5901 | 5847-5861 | -0.08 mag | 2.97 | 2.6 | 2.78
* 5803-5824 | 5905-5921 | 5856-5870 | -0.03 mag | 2.93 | 2.76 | 2.84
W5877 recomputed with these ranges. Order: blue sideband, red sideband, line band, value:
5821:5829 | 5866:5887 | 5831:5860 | -1.0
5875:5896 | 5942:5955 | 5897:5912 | 0.6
